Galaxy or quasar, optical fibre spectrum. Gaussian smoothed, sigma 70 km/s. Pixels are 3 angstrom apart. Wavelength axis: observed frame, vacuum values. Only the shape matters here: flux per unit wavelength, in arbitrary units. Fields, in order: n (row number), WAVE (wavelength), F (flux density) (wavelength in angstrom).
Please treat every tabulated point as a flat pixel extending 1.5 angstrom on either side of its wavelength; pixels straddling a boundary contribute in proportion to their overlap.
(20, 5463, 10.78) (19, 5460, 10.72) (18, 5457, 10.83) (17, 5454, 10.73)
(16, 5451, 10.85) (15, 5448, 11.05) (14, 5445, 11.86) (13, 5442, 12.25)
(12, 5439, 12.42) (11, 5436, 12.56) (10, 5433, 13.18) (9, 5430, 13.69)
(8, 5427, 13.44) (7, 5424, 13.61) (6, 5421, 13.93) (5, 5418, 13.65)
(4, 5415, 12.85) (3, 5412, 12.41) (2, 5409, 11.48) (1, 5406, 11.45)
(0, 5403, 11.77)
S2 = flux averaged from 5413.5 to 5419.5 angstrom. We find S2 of 13.2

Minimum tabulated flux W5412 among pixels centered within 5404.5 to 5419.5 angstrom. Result 11.45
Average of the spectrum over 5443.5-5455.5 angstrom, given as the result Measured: 11.1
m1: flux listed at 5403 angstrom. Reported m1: 11.77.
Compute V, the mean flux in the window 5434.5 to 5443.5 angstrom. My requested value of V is 12.4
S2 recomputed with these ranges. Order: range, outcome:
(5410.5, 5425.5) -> 13.3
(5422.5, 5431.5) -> 13.6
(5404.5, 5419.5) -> 12.4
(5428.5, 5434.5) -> 13.4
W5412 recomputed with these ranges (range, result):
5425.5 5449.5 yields 11.05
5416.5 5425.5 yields 13.61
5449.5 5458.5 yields 10.73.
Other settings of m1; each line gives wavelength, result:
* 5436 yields 12.56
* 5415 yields 12.85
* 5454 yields 10.73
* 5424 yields 13.61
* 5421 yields 13.93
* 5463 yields 10.78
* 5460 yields 10.72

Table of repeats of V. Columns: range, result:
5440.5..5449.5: 11.7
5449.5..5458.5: 10.8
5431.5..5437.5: 12.9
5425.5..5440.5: 13.1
